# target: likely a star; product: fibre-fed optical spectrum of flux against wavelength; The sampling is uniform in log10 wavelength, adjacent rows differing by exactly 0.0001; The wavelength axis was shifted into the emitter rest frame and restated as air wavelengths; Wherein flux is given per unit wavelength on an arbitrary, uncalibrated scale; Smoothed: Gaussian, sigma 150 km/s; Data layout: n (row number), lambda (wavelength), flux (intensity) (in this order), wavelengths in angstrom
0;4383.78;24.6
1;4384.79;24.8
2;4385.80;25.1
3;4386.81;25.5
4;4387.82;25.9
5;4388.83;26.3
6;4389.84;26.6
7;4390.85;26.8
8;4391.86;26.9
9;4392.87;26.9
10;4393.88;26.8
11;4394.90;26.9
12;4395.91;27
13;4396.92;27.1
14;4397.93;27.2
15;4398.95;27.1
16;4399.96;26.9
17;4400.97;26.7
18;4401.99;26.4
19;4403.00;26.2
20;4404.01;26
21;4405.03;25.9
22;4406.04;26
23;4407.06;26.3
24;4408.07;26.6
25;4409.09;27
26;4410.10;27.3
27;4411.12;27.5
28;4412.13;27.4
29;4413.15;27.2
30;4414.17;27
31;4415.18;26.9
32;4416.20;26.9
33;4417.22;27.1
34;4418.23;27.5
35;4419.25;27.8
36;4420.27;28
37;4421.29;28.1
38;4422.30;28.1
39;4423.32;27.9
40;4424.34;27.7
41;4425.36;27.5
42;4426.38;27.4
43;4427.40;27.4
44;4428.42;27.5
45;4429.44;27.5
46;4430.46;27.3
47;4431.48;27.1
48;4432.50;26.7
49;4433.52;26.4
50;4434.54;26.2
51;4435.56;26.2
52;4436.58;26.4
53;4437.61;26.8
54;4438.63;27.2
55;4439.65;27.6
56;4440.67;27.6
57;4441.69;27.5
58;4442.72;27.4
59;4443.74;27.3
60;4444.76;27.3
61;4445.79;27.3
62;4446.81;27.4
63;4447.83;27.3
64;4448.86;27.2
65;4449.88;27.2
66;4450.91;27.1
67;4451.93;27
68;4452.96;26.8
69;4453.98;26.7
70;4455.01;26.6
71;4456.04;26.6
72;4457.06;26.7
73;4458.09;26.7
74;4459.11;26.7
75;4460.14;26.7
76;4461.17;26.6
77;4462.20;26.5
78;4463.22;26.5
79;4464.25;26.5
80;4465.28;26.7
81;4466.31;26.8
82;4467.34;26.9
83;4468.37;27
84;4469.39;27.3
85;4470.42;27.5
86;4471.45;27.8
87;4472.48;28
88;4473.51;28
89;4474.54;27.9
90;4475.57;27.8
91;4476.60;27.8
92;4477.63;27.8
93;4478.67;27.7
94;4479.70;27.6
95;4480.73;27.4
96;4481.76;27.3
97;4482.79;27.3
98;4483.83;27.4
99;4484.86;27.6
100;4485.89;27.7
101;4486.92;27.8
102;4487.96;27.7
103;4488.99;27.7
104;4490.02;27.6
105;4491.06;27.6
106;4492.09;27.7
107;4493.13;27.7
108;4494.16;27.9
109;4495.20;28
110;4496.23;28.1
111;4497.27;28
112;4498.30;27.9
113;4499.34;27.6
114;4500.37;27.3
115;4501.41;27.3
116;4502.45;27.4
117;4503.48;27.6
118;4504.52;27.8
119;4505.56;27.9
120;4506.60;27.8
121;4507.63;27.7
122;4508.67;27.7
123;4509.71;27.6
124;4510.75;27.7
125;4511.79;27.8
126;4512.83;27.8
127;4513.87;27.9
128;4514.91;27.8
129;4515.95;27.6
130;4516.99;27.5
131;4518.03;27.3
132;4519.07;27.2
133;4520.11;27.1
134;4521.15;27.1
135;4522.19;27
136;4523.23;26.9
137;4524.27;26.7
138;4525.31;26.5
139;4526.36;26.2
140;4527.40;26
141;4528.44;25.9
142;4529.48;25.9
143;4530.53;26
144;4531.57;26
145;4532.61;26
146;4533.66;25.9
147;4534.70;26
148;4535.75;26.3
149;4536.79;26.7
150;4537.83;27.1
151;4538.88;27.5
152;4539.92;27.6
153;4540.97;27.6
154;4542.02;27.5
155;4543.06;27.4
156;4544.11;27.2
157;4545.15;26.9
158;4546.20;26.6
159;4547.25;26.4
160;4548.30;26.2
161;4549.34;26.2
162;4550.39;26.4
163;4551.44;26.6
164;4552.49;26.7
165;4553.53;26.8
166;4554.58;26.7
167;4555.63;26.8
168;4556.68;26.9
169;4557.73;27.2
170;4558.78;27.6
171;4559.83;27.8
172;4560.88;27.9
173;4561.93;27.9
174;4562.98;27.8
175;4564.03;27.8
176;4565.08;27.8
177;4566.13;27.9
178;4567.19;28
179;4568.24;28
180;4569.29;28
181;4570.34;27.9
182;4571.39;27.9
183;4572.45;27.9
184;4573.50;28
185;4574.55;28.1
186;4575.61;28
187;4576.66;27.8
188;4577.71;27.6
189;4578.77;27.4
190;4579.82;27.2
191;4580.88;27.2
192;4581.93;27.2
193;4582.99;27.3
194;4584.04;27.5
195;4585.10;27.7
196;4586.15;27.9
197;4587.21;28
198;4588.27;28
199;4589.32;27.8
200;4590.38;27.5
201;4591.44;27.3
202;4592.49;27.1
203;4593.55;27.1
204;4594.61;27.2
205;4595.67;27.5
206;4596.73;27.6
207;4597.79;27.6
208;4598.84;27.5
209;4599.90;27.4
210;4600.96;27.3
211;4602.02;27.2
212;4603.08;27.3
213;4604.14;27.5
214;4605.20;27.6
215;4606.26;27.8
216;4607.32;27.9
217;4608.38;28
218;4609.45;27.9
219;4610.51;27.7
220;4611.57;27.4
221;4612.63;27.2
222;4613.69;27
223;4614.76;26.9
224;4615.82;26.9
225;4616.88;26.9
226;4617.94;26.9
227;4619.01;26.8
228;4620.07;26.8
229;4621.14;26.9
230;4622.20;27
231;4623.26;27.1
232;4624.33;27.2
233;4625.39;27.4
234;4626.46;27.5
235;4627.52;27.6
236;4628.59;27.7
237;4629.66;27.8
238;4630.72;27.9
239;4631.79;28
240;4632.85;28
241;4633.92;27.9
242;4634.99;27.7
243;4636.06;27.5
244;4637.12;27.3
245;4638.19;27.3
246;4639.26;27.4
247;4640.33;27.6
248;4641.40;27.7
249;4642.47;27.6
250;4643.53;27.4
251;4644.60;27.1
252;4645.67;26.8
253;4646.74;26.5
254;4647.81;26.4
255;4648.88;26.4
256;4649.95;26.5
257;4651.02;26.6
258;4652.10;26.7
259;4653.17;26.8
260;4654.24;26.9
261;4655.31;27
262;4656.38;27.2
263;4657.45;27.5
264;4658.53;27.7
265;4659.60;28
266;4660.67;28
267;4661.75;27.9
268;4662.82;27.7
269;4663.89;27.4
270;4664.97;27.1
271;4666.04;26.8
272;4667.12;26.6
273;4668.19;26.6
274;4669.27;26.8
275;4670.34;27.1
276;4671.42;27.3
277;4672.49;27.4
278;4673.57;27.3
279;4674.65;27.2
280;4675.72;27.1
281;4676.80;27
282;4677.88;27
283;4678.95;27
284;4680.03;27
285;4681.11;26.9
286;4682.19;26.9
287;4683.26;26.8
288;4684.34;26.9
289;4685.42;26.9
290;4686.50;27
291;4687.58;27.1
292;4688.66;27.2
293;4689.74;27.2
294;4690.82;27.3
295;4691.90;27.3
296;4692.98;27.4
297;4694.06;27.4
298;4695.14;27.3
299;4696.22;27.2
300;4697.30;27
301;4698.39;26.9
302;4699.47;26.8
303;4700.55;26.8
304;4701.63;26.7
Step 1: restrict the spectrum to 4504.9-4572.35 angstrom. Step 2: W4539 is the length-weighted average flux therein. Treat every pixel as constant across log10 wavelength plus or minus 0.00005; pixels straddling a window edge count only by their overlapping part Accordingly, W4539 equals 27.1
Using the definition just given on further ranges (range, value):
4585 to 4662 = 27.4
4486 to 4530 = 27.4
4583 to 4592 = 27.7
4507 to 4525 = 27.4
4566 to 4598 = 27.6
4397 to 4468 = 27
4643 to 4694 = 27.1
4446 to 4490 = 27.2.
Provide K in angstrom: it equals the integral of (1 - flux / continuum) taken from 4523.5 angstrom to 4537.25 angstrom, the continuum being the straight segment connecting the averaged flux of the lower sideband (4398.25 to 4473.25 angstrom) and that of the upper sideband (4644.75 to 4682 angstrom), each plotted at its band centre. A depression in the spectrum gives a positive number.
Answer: 0.4 angstrom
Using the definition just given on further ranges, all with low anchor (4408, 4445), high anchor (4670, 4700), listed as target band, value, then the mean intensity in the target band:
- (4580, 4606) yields -0.3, 27.5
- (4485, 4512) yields -0.5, 27.7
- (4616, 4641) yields -0.2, 27.4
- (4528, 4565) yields 0.4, 26.9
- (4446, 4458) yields 0.1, 27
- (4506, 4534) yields 0.2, 27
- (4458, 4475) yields 0.1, 27.1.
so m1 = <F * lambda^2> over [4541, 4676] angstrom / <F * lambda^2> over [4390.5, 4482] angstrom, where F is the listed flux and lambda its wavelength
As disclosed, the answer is 1.09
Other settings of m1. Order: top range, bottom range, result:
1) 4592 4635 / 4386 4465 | 1.10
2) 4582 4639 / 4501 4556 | 1.05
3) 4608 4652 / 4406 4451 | 1.09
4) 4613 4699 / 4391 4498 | 1.10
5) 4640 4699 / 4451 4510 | 1.08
